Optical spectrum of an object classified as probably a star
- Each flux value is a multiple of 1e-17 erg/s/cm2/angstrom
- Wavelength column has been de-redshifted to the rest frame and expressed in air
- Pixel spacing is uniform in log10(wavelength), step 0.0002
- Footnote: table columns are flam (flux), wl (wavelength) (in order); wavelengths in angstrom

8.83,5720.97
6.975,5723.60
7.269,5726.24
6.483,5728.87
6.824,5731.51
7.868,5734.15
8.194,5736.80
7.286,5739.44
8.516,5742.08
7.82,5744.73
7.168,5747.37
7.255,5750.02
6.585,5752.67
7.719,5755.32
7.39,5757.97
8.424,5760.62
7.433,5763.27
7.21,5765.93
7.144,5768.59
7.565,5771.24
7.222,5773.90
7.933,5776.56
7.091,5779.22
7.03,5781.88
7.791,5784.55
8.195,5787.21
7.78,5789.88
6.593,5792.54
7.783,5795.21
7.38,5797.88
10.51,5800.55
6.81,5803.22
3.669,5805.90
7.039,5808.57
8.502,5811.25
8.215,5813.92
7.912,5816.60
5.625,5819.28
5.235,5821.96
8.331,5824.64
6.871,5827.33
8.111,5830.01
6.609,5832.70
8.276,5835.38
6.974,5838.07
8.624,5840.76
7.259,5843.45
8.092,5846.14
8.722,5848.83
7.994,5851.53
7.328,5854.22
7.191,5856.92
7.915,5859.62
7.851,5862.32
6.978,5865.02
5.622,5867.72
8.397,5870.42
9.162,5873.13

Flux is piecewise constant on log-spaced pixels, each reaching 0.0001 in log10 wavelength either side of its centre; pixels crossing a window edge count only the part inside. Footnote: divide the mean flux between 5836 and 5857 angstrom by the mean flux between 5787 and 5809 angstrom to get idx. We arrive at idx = 1.1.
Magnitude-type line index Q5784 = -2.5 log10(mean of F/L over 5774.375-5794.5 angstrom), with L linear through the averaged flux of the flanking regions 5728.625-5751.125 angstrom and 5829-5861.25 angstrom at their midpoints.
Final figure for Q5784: 0.02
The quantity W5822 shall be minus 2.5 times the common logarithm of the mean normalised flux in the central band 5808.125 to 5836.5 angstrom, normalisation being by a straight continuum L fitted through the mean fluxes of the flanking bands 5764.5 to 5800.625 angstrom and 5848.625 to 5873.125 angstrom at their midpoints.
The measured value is 0.03 mag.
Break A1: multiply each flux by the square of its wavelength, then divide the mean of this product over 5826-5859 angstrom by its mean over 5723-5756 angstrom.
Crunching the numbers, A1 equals 1.1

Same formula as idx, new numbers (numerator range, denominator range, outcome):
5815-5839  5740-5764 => 0.94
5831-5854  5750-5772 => 1.05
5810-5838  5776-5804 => 0.95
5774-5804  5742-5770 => 1.03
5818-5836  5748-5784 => 0.94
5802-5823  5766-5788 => 0.89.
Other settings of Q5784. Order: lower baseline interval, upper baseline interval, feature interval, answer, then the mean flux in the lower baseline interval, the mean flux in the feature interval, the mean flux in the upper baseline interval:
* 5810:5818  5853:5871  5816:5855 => 0.04 mag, 8.19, 7.46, 7.28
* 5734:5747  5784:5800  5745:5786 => 0.06 mag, 7.89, 7.41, 7.72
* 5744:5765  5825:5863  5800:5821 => 0.07 mag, 7.46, 7.13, 7.71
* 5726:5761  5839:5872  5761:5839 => 0.03 mag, 7.47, 7.35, 7.66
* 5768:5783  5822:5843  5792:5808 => 0.04 mag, 7.35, 7.14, 7.51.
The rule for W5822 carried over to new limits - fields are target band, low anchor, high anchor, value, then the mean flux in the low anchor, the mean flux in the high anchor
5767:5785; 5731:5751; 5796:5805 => 0.067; 7.65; 7.98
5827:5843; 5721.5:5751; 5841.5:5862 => 0.022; 7.46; 7.81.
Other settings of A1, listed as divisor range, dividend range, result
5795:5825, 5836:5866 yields 1.09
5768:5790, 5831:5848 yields 1.04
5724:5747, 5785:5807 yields 1.01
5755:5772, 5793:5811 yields 0.97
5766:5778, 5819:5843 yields 1.00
